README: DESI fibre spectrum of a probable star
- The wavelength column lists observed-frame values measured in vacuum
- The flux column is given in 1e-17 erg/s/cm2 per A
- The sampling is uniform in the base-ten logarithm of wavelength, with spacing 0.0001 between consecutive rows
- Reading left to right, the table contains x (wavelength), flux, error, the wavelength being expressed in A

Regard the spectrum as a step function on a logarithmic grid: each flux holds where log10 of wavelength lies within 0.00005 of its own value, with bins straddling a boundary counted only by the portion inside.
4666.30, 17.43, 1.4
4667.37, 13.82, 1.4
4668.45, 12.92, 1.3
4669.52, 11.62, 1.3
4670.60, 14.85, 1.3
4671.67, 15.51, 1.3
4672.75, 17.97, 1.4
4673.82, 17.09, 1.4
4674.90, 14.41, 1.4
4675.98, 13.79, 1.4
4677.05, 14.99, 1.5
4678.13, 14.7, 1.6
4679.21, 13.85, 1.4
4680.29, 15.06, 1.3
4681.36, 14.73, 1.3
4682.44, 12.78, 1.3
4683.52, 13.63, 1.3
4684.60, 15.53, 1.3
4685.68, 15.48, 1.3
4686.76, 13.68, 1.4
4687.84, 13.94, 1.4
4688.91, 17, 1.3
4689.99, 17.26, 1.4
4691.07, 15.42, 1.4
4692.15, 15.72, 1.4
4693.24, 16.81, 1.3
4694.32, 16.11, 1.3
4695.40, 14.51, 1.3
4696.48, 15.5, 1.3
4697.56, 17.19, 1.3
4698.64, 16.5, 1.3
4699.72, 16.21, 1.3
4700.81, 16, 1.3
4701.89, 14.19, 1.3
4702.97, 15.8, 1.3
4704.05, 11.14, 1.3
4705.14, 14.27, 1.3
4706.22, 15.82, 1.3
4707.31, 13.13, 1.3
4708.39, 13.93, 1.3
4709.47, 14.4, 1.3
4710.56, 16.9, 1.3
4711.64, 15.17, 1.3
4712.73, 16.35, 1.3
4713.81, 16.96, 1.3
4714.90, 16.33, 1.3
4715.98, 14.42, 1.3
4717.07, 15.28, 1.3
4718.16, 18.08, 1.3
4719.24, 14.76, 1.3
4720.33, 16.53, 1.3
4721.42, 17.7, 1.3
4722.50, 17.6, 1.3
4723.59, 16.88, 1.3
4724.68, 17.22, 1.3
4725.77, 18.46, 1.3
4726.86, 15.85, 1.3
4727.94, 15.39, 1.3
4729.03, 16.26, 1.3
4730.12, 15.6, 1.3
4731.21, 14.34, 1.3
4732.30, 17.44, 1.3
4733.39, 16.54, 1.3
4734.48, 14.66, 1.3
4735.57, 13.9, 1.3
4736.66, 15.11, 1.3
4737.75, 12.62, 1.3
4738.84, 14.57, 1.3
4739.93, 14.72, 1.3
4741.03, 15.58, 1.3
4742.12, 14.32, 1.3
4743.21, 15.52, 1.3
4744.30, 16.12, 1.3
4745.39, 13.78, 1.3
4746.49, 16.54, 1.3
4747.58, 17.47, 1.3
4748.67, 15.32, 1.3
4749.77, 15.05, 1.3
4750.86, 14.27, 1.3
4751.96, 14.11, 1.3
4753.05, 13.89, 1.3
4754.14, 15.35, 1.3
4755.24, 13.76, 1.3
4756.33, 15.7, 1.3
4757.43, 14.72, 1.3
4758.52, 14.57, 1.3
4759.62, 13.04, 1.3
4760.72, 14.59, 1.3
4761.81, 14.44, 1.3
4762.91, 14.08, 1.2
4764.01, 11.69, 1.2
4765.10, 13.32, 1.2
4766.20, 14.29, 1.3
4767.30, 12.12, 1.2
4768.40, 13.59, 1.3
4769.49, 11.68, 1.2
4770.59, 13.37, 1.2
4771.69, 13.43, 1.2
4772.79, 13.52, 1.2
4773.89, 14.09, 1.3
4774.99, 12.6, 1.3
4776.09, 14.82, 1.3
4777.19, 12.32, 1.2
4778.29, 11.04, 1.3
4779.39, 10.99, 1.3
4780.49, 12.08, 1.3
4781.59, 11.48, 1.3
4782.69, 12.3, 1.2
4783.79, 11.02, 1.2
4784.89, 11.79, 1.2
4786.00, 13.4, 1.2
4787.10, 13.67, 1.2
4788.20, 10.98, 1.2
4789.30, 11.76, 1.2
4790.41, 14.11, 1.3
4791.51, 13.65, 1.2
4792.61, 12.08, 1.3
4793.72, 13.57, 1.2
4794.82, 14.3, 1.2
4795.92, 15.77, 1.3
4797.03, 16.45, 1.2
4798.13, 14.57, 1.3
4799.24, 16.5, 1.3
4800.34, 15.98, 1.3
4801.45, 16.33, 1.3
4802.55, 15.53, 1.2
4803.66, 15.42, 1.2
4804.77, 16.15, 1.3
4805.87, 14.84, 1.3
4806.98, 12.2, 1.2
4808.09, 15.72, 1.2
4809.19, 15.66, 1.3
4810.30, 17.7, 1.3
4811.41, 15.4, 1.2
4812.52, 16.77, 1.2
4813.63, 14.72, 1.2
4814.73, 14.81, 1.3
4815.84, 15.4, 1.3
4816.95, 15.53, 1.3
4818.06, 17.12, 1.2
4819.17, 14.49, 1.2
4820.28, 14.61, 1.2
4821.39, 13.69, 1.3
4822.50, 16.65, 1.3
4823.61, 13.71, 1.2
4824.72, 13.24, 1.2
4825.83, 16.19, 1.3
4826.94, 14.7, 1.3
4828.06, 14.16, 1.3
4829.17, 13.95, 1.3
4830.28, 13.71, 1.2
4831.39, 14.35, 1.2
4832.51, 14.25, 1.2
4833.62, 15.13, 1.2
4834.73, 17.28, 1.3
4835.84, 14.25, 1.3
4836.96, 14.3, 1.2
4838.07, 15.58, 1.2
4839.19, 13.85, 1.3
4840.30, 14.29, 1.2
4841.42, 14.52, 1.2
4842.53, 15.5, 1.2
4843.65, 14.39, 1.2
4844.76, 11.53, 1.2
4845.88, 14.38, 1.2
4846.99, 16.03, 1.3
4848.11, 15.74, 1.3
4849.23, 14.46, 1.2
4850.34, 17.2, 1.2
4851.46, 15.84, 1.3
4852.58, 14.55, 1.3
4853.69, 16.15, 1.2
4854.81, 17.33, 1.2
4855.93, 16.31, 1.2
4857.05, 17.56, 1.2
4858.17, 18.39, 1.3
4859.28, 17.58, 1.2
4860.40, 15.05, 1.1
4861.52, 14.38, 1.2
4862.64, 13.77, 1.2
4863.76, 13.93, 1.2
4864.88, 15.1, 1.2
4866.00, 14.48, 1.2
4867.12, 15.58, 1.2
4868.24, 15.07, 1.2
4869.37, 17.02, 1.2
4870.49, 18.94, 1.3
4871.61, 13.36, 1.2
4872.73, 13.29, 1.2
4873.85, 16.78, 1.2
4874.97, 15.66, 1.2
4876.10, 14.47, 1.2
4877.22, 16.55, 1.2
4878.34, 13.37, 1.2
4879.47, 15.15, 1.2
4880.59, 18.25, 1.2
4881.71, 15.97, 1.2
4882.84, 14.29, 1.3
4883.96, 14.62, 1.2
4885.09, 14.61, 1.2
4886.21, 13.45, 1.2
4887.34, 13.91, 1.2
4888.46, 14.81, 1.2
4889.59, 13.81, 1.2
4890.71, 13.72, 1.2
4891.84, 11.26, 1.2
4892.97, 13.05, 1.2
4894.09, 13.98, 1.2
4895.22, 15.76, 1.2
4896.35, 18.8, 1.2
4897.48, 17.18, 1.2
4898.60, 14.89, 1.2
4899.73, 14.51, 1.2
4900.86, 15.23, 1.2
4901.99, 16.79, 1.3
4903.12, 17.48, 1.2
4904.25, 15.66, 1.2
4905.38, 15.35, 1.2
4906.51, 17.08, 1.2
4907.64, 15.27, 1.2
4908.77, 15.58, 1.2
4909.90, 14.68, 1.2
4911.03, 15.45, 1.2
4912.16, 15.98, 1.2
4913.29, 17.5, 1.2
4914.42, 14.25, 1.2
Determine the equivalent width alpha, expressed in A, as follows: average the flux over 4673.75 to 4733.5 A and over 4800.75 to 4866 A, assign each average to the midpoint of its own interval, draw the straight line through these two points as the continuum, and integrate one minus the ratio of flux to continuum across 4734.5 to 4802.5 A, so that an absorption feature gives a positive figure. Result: 6.4 A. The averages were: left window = 15.5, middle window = 13.9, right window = 15.2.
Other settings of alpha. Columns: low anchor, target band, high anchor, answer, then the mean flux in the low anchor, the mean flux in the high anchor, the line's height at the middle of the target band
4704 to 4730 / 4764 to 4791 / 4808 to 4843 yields 4.8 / 15.9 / 15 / 15.4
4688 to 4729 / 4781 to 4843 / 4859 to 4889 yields 3.4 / 15.9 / 15.1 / 15.4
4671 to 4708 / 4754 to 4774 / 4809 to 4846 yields 1.7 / 15.2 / 14.9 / 15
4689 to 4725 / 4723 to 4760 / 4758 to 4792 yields -2.5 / 15.8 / 12.9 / 14.3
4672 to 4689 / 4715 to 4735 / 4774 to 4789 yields -3.7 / 14.9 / 12.2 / 13.7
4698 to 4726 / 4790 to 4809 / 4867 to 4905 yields 0.7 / 15.7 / 15.2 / 15.5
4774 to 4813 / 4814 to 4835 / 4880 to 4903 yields -0.8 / 14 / 15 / 14.3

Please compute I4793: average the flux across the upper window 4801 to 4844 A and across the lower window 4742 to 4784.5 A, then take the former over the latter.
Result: 1.09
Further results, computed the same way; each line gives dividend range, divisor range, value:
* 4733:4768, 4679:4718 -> 0.95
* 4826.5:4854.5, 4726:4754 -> 0.98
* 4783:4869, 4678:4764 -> 0.97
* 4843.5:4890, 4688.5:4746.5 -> 0.98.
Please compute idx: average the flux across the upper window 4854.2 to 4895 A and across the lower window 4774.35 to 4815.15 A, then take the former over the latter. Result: 1.08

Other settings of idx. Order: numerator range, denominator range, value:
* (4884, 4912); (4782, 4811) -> 1.06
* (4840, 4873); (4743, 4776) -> 1.09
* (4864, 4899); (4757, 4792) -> 1.16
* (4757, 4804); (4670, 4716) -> 0.89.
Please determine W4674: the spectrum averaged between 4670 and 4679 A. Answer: 15.3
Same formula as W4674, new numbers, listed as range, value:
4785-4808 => 14.3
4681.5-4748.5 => 15.5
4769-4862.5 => 14.5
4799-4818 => 15.6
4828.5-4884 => 15.3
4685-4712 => 15.3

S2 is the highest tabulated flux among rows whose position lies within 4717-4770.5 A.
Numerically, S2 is 18.46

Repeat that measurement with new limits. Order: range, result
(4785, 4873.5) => 18.94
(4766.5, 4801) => 16.5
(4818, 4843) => 17.28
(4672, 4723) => 18.08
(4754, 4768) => 15.7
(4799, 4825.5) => 17.7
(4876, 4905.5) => 18.8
